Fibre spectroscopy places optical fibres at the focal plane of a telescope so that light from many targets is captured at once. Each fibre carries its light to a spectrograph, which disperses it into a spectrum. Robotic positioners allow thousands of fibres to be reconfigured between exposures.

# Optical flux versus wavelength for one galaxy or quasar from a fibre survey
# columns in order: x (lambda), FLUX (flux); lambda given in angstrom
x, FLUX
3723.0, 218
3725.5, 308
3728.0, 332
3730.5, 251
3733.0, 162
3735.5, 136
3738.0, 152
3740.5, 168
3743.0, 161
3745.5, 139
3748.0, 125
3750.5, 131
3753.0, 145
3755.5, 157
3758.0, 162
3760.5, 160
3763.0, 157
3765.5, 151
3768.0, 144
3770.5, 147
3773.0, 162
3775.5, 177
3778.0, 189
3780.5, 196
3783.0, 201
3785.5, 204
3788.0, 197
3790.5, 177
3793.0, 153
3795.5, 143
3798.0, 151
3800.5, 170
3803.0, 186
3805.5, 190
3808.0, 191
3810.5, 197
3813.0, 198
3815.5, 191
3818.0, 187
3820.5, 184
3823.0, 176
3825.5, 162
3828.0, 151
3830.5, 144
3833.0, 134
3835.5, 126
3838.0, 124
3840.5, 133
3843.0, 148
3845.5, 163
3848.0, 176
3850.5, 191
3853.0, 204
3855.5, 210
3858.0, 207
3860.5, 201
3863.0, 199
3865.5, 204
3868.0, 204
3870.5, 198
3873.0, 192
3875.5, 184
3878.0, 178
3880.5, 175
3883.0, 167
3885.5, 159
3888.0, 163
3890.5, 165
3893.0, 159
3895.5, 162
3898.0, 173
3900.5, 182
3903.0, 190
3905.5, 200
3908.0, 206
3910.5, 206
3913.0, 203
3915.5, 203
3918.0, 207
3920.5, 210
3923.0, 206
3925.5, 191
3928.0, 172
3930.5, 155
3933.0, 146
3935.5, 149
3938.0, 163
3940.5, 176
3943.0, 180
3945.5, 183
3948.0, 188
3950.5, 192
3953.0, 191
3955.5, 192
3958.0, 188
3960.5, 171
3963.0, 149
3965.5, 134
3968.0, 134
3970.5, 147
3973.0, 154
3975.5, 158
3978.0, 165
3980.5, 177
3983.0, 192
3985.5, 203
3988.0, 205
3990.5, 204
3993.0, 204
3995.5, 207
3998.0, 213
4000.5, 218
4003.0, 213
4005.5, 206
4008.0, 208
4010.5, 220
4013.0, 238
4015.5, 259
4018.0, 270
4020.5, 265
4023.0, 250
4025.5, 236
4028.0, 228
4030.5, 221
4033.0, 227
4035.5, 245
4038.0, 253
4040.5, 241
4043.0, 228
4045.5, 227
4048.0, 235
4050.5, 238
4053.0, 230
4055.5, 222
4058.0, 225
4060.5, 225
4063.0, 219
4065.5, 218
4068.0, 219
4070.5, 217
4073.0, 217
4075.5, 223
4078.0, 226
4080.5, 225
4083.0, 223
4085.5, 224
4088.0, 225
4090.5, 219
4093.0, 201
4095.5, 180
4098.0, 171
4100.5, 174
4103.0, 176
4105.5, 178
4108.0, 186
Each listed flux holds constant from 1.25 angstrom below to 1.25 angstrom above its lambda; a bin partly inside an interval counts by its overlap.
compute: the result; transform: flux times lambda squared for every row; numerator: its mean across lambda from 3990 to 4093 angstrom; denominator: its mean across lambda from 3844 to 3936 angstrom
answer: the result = 1.3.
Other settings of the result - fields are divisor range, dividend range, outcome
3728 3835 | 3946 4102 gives 1.40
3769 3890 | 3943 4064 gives 1.29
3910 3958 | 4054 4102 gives 1.24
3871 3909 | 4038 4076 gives 1.39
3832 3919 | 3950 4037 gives 1.20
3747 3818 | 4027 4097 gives 1.52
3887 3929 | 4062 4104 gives 1.21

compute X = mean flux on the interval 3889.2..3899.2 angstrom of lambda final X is 165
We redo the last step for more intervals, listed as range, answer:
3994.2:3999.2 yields 210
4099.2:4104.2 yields 175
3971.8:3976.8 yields 156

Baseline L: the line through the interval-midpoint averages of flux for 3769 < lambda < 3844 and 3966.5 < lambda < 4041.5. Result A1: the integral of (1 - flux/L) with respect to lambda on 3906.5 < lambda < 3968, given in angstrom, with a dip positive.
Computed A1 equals 5.1 angstrom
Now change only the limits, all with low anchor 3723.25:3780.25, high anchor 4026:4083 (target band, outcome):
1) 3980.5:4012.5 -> 1.52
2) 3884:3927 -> 3.11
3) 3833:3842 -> 2.87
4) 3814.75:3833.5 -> 2.05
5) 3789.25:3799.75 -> 1.47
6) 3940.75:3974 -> 6.43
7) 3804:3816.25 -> -0.56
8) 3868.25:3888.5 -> 1.84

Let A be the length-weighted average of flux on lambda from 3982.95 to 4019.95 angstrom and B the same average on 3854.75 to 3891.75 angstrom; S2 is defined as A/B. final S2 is 1.2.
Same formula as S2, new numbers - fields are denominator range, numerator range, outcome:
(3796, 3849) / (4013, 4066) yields 1.43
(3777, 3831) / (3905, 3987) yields 0.99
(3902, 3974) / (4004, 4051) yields 1.32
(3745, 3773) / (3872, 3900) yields 1.15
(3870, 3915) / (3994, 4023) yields 1.27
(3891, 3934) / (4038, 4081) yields 1.21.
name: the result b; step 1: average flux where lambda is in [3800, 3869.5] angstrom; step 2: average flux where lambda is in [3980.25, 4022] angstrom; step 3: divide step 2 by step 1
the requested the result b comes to 1.24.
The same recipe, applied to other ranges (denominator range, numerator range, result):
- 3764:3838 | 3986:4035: 1.32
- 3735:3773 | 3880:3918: 1.21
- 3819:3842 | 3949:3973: 1.12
